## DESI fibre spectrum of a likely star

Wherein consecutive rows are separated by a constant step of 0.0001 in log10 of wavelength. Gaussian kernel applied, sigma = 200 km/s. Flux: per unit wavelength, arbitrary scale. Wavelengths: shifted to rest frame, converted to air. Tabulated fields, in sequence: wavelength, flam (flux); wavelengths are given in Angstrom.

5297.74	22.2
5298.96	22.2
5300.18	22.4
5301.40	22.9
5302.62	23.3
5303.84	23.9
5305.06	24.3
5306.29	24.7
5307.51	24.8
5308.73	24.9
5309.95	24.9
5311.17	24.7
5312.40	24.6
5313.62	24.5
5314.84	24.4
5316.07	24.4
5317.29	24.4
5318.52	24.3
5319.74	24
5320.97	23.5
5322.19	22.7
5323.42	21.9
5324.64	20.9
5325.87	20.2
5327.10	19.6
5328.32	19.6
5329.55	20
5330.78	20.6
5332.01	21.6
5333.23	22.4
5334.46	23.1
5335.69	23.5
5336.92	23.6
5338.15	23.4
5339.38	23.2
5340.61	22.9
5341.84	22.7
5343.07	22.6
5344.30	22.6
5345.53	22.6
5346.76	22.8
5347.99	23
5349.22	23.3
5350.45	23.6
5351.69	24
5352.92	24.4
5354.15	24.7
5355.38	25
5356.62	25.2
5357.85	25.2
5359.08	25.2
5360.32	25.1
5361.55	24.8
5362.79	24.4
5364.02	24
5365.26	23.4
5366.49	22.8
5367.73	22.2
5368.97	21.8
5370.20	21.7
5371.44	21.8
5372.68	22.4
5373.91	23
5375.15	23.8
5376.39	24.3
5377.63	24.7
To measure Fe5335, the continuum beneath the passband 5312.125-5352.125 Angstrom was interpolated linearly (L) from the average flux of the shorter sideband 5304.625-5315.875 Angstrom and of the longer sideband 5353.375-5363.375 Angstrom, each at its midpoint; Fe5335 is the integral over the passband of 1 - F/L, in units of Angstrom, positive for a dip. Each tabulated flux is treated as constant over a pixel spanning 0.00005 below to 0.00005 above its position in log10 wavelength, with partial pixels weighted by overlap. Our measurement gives 3.3 Angstrom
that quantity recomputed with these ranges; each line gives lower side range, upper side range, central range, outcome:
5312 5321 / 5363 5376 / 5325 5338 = 1.3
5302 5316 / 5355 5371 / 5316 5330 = 1.3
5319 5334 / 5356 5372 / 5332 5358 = -1.0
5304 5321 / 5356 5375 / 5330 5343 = 0.7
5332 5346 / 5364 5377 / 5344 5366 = -1.2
